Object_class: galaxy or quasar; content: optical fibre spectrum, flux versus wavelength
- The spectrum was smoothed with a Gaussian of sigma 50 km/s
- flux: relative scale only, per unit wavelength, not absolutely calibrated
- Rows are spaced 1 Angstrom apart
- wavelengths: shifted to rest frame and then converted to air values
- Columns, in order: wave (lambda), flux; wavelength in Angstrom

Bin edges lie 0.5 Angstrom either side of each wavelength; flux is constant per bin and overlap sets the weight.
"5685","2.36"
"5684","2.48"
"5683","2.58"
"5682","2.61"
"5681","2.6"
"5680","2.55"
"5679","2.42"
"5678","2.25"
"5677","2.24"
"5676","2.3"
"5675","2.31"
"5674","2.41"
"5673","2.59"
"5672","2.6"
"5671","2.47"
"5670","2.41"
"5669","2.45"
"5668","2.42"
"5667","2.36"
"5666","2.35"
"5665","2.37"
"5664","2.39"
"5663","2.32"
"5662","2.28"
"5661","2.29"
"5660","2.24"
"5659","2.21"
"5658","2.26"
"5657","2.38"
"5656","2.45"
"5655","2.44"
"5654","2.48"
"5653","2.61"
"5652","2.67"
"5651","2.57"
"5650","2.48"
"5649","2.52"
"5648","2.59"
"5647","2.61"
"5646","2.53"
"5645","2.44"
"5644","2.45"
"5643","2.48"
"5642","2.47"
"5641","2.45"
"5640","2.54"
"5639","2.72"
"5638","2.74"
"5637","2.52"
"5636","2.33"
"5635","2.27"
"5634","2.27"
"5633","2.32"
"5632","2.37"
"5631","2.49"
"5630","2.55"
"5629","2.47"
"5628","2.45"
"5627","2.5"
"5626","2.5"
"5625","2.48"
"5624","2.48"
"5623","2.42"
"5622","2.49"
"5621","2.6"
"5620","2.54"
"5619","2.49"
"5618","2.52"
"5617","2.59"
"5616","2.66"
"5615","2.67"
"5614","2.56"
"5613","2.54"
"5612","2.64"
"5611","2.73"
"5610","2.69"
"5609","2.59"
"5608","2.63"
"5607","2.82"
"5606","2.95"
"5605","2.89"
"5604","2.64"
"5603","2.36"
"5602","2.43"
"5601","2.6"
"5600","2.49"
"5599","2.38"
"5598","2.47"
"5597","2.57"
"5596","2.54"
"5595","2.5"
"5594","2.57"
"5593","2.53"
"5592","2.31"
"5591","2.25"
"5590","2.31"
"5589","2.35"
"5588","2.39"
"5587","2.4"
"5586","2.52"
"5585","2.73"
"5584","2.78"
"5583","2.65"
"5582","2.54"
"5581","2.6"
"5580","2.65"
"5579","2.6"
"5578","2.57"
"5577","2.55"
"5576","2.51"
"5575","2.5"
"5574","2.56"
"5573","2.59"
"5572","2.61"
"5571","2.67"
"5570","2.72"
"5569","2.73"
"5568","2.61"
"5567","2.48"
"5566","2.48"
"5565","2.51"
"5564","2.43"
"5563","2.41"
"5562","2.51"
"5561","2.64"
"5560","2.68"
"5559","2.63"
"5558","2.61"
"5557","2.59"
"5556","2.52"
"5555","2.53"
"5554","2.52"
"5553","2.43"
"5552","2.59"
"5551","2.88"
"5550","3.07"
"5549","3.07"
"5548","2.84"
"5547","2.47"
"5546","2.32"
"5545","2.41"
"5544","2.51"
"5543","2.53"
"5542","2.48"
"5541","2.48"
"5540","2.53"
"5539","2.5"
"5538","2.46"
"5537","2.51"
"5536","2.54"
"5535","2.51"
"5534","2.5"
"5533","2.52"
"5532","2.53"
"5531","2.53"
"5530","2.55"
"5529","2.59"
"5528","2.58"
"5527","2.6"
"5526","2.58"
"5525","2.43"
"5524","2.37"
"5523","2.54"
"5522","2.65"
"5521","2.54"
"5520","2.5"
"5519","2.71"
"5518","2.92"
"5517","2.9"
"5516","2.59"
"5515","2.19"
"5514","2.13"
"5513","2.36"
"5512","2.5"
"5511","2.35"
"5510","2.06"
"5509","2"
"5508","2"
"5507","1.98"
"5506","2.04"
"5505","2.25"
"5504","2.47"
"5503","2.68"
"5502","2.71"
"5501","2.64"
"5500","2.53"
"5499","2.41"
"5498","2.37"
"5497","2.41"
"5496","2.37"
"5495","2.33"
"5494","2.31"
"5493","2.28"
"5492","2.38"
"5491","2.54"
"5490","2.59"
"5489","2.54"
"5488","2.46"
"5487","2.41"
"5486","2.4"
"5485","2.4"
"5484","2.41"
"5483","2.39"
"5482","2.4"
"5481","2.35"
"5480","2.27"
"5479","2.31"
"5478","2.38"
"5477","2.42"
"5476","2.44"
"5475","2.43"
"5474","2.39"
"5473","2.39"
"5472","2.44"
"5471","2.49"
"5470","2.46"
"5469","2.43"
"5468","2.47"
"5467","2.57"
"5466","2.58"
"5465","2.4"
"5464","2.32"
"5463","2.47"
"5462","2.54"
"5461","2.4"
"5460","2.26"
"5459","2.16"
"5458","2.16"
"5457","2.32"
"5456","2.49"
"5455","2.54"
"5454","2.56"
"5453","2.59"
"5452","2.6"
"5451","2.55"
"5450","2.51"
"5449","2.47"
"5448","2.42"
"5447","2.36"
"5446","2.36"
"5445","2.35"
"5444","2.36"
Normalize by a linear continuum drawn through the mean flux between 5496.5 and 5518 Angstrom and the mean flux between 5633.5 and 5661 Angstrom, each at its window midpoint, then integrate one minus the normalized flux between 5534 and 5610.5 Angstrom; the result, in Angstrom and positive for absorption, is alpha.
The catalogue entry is -4.7 Angstrom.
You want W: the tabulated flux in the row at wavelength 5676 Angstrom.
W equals 2.3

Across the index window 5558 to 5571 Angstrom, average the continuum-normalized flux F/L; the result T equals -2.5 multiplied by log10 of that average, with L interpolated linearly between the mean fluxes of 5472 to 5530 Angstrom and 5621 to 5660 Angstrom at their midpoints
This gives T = -0.06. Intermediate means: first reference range 2.43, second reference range 2.47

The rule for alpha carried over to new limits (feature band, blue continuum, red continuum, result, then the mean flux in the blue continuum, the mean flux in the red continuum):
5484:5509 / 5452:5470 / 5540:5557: 1.1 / 2.43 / 2.6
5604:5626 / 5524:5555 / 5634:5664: -1.1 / 2.56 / 2.46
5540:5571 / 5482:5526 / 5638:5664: -2.0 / 2.42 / 2.46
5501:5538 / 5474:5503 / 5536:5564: 0.7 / 2.43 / 2.58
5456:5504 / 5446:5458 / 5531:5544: 1.2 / 2.47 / 2.51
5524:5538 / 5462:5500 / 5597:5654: -0.4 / 2.42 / 2.54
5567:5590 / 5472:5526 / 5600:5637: -0.7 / 2.41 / 2.54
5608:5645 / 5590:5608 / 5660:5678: -0.6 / 2.54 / 2.38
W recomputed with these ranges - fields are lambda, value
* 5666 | 2.35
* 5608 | 2.63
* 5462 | 2.54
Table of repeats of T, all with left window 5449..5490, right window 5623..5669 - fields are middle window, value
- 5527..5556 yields -0.058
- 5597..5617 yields -0.074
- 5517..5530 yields -0.069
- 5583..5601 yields -0.019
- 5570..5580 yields -0.062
